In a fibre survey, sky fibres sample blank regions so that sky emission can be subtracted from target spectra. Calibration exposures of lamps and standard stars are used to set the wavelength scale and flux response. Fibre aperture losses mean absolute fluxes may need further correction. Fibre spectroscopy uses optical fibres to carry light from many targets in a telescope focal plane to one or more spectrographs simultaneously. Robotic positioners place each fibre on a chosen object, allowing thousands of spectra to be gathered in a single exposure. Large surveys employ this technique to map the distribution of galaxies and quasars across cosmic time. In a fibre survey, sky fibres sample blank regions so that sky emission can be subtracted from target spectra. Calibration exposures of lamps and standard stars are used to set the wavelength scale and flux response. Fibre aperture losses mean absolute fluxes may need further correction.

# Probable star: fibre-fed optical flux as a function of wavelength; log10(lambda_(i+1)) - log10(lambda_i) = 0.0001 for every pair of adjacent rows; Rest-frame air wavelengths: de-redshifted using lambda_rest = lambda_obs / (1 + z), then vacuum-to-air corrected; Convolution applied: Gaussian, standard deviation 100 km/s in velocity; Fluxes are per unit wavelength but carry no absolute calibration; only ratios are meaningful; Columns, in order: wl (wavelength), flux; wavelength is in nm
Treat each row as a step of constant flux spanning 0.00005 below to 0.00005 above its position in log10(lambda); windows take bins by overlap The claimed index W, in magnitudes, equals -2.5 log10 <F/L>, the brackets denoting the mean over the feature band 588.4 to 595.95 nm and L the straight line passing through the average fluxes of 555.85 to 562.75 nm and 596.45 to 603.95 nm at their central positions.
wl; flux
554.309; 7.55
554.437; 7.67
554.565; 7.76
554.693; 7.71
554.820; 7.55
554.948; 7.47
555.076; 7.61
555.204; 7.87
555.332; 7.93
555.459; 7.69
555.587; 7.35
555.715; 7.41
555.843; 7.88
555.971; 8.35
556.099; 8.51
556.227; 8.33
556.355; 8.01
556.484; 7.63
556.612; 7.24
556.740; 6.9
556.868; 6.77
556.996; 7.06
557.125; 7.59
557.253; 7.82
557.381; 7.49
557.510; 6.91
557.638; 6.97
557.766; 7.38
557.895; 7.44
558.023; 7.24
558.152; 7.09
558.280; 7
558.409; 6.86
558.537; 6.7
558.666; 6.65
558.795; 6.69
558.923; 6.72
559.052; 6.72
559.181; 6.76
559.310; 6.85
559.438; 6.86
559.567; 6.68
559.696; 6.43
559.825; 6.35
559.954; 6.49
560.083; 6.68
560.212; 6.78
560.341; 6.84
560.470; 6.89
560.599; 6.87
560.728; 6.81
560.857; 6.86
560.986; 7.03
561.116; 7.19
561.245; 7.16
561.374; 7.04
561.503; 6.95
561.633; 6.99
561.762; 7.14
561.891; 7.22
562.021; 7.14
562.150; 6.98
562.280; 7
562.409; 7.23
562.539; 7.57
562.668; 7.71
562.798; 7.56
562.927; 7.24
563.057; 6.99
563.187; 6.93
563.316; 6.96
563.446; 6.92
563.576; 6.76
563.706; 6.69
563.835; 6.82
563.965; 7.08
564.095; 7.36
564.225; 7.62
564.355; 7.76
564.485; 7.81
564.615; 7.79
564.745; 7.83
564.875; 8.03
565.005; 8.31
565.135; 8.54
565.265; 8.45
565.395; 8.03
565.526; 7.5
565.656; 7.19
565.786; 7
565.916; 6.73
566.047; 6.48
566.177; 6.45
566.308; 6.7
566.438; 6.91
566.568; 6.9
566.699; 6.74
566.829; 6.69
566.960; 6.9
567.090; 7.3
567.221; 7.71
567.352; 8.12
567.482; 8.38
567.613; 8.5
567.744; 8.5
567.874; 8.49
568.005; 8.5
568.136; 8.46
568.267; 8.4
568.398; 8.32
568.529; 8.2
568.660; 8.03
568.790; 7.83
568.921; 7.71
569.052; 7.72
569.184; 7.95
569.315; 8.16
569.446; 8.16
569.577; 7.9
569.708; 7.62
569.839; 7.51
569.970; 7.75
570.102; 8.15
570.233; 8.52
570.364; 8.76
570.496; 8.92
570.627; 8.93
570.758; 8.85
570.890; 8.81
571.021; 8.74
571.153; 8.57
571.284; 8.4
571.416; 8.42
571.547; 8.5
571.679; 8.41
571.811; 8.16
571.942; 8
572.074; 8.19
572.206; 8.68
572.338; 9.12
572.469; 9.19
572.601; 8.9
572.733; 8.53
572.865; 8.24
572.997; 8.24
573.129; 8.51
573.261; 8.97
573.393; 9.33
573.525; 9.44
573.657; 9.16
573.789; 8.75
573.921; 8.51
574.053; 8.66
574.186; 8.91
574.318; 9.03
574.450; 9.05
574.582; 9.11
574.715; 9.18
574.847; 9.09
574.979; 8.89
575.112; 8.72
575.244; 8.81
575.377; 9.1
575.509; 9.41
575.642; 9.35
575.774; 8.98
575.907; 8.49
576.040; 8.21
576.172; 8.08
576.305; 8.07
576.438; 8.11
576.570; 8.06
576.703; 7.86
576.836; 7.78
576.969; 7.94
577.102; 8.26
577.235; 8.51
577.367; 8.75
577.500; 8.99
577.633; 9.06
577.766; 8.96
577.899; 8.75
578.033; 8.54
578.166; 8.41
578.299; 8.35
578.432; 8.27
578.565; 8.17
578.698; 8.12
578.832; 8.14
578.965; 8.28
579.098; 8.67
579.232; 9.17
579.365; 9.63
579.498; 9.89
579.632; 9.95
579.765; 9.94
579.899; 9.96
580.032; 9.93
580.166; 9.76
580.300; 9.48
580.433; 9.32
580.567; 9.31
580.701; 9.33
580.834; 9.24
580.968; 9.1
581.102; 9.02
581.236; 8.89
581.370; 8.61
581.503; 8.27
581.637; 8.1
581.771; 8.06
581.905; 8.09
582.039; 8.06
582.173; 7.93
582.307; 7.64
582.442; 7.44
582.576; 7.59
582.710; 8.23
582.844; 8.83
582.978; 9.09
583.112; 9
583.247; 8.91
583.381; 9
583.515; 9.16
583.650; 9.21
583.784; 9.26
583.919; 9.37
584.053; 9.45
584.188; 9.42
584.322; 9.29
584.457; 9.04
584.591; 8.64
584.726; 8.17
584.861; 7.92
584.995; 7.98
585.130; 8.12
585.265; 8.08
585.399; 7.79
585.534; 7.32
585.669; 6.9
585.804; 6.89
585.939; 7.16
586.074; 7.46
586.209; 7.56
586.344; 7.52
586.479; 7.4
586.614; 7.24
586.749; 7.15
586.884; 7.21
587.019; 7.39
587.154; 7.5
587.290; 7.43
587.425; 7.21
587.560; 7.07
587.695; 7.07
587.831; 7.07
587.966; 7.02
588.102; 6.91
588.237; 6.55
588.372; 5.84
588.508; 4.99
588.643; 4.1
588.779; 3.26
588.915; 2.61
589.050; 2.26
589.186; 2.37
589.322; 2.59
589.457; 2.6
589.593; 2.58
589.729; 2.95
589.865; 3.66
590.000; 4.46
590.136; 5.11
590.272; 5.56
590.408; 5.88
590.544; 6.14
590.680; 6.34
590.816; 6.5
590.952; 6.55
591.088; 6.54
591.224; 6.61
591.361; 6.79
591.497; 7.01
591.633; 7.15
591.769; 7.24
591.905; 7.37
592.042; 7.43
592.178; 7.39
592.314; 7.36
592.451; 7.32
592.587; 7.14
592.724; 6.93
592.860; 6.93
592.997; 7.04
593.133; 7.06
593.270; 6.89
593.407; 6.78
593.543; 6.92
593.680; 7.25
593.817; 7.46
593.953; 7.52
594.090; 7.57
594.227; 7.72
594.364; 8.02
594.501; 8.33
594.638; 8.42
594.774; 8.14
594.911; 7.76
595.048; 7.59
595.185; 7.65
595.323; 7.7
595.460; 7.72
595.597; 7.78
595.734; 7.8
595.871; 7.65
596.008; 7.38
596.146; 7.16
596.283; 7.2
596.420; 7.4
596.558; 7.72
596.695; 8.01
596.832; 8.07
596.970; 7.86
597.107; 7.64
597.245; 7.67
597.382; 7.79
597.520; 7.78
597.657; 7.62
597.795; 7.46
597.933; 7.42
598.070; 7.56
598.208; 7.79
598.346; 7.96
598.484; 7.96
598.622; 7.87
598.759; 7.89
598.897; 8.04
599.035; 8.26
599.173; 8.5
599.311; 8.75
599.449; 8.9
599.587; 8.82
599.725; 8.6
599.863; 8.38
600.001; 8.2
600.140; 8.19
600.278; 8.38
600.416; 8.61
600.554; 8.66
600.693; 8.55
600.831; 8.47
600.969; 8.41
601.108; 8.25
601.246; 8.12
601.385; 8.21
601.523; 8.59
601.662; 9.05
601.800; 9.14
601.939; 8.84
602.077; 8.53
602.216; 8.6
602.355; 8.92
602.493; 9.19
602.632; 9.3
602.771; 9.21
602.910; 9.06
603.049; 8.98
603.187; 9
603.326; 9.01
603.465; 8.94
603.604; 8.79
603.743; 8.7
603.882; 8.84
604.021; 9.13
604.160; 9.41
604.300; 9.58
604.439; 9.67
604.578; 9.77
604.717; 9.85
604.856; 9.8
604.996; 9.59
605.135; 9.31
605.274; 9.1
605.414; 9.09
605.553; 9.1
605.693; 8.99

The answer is 0.28 mag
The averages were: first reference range 7.11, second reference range 8.39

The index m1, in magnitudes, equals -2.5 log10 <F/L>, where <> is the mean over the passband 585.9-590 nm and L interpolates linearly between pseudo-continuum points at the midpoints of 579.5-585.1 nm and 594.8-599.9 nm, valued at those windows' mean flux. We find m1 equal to 0.45 mag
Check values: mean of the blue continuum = 8.86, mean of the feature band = 5.62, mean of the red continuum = 7.87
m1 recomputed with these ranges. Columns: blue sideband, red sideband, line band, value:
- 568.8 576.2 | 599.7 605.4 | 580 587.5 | 0.05 mag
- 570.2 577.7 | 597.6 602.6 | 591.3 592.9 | 0.18 mag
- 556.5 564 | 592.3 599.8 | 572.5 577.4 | -0.19 mag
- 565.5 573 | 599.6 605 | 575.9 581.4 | -0.07 mag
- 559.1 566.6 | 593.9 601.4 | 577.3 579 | -0.14 mag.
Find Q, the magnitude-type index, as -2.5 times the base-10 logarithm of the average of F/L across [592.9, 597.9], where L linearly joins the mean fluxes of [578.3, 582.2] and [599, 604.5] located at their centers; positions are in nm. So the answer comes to 0.16 mag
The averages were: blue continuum 8.92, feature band 7.59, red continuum 8.77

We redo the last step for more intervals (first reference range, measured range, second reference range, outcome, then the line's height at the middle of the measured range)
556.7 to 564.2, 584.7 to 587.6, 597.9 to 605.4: 0.085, 8.08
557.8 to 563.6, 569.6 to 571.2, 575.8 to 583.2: -0.077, 7.83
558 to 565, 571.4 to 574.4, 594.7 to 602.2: -0.180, 7.37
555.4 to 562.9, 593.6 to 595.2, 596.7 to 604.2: 0.063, 8.25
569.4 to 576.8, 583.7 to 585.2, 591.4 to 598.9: -0.094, 8.06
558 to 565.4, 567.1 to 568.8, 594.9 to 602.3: -0.134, 7.29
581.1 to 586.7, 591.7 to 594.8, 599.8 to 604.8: 0.159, 8.56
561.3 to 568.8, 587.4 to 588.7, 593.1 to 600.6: 0.210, 7.74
